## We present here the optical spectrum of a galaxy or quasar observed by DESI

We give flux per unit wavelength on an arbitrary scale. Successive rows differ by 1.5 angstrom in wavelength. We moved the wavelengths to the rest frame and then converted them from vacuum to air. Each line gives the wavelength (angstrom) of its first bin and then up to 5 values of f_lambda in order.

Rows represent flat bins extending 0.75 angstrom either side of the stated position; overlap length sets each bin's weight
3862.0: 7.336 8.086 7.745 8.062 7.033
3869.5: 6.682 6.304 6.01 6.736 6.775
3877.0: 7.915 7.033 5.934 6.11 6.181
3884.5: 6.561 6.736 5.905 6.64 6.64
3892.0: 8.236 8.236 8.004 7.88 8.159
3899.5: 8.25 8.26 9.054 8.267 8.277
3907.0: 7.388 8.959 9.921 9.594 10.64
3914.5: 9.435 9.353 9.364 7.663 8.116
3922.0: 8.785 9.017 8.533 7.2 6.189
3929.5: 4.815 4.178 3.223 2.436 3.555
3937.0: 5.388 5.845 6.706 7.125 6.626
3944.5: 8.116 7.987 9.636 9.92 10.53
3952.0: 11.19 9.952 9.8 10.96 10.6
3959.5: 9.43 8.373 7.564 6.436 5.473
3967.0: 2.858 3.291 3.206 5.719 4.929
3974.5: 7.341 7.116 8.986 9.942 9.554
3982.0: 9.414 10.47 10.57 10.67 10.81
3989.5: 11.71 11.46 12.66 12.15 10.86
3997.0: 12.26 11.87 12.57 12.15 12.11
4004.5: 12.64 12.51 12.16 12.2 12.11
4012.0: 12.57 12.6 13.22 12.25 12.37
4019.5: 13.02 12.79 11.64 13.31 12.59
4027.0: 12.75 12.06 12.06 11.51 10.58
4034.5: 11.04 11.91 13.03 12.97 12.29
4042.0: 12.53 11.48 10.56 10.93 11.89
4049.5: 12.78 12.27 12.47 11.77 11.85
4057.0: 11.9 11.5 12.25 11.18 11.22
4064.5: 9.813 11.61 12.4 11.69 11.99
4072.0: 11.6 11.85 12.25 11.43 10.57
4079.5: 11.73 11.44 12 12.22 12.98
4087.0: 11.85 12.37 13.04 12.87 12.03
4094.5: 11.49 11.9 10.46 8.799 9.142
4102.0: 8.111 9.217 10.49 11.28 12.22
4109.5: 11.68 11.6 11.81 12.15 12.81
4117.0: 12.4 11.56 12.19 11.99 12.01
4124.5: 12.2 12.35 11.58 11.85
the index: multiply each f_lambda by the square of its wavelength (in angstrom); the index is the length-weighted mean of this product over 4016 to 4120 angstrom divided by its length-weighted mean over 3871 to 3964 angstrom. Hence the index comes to 1.6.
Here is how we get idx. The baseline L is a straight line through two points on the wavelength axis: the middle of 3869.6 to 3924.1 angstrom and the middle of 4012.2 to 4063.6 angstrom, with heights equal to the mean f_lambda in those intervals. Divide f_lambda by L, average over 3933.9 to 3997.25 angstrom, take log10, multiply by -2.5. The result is 0.185 mag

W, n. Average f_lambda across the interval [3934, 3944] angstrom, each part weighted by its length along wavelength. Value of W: 5.67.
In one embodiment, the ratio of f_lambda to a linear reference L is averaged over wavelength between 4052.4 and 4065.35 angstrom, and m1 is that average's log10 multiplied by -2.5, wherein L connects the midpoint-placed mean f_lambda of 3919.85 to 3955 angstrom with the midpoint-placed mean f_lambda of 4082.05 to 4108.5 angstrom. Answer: -0.120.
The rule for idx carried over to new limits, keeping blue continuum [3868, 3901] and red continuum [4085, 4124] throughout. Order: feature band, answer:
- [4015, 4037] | -0.23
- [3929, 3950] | 0.30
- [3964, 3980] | 0.42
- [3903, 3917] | -0.20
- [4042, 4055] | -0.14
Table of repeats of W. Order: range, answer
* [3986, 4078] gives 12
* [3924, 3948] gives 6.09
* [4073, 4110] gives 11.3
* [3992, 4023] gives 12.3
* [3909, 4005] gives 8.54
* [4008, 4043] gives 12.3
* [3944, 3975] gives 7.78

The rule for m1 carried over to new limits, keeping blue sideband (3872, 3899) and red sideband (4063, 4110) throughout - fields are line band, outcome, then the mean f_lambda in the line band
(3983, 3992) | -0.193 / 11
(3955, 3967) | 0.062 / 8.15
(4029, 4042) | -0.166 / 12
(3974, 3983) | 0.026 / 8.81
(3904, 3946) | 0.072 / 7.31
